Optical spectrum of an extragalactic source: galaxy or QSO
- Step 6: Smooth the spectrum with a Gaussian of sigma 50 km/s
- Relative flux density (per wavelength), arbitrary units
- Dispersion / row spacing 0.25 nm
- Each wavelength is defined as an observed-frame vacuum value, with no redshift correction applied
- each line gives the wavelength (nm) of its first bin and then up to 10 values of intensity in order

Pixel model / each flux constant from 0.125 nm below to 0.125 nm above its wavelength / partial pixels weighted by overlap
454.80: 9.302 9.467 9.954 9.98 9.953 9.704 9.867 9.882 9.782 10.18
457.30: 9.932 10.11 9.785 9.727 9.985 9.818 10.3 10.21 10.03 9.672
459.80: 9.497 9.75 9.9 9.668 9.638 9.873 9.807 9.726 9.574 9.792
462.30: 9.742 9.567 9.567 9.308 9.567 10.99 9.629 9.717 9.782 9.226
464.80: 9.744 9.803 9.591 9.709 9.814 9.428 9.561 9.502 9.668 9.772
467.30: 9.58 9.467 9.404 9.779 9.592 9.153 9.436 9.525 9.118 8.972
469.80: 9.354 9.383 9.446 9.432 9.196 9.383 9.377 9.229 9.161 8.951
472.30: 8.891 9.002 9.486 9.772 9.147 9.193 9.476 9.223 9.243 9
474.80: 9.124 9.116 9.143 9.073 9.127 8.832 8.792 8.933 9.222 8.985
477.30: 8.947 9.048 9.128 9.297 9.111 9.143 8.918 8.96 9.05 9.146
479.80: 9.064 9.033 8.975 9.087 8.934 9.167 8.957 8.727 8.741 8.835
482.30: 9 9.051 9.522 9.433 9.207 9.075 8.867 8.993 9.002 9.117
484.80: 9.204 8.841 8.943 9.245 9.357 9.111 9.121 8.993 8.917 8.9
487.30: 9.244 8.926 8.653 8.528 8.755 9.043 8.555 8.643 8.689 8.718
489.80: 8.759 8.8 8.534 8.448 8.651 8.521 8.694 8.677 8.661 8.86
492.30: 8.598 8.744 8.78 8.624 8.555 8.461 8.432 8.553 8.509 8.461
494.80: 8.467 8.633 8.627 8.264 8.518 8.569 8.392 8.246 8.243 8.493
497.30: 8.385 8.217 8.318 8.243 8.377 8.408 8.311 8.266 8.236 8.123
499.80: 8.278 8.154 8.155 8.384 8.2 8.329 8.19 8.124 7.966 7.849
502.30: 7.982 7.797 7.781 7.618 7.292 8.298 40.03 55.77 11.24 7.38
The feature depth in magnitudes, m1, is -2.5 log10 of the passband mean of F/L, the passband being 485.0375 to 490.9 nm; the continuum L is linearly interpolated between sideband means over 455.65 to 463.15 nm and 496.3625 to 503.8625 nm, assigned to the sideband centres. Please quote 0.04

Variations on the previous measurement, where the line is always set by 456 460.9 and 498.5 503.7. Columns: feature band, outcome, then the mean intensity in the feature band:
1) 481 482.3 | 0.01 mag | 8.88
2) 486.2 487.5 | -0.03 mag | 9.03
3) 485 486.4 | -0.04 mag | 9.12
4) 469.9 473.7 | 0.01 mag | 9.27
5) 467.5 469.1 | 0.00 mag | 9.48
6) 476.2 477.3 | 0.02 mag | 8.98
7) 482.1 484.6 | -0.02 mag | 9.12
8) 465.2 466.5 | 0.00 mag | 9.61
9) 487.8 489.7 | 0.00 mag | 8.7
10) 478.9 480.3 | 0.00 mag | 9.04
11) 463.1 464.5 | -0.02 mag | 9.87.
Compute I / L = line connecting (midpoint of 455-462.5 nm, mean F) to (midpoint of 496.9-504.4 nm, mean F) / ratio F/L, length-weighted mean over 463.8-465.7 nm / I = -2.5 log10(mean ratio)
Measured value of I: 0.04 mag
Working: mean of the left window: 9.84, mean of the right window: 10.9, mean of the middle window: 9.65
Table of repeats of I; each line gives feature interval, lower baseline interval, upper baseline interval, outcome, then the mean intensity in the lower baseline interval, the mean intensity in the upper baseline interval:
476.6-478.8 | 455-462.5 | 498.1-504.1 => 0.133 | 9.84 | 10.8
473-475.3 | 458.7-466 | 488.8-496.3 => 0.009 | 9.76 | 8.6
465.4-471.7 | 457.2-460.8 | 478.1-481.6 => 0.004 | 9.88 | 9.03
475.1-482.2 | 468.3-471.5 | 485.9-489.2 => 0.011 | 9.32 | 8.88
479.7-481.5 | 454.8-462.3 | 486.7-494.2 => 0.004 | 9.84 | 8.7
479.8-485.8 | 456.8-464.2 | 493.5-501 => -0.013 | 9.83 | 8.36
